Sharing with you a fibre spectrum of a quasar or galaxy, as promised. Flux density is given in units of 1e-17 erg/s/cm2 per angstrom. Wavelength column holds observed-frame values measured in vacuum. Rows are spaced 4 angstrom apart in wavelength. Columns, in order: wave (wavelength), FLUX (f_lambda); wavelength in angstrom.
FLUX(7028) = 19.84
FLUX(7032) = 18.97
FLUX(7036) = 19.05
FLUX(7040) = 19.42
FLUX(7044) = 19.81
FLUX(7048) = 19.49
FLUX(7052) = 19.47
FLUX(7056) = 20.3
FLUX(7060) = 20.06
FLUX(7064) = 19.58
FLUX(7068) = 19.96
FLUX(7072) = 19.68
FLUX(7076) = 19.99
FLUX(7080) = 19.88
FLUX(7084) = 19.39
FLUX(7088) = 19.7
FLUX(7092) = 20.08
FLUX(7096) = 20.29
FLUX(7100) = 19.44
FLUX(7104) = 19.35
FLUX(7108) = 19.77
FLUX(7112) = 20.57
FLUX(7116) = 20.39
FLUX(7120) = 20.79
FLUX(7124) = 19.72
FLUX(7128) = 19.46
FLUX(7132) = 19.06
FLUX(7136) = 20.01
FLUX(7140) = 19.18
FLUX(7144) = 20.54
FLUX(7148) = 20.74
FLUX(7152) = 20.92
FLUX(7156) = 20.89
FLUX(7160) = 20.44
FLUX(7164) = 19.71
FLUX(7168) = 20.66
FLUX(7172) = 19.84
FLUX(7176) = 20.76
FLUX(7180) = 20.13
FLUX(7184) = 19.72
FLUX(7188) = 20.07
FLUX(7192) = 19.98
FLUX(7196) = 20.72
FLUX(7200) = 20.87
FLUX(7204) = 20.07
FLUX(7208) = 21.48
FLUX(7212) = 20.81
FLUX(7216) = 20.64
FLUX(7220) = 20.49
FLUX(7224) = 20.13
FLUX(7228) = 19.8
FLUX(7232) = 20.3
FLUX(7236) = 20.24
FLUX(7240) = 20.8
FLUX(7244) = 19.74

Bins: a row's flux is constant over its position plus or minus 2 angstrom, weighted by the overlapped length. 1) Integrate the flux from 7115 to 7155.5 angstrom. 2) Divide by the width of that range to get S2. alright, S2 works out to 20.1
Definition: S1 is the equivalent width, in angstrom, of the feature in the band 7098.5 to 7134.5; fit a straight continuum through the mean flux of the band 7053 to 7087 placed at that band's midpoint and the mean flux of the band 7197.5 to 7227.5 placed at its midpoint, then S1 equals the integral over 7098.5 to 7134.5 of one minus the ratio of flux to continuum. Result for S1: 0.4 angstrom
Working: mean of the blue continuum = 19.8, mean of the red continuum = 20.6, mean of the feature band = 19.8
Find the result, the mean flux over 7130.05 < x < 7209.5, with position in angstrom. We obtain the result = 20.3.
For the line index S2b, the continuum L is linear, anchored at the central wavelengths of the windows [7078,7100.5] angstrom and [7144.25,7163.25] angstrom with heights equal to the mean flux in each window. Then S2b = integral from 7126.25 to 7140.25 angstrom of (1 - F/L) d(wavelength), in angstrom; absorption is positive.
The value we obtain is 0.64 angstrom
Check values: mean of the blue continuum 19.8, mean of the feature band 19.5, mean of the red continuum 20.7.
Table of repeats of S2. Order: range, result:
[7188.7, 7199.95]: 20.4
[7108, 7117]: 20.3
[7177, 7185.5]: 20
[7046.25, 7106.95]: 19.8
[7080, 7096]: 19.8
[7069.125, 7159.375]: 20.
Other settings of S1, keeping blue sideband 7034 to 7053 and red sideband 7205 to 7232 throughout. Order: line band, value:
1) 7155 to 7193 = 0.07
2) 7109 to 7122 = -0.41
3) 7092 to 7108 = 0.03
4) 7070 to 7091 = -0.08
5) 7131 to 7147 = 0.18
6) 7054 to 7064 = -0.26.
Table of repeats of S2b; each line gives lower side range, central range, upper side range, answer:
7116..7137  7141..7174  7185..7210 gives -0.48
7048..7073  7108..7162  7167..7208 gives -0.19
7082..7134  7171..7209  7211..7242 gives -0.24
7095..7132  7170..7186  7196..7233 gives 0.15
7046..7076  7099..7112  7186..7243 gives 0.20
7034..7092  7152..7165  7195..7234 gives -0.17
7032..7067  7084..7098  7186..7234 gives -0.07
